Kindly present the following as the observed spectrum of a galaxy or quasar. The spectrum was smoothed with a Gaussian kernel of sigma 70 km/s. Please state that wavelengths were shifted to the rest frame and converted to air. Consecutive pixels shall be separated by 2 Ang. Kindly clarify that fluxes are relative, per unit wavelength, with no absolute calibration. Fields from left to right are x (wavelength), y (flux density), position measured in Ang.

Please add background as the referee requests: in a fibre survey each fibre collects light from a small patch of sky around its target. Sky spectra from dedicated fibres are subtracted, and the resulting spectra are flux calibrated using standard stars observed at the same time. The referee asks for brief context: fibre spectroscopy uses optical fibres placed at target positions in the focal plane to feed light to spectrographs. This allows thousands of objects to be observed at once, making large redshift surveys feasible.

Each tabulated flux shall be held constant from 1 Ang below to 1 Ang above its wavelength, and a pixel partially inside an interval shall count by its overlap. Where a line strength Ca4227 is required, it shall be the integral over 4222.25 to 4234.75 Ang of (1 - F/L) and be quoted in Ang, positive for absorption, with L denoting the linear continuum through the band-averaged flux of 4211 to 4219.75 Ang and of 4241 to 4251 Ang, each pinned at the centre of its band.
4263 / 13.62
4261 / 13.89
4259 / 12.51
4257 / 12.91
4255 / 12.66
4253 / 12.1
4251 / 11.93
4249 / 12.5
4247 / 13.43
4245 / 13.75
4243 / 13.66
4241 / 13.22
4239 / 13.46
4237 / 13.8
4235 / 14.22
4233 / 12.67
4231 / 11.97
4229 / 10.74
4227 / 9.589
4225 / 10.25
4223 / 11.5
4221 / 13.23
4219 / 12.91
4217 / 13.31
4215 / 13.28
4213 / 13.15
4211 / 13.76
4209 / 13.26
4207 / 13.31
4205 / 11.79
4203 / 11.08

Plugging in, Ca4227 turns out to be 1.8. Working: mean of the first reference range 13.2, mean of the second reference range 13.2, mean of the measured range 11.3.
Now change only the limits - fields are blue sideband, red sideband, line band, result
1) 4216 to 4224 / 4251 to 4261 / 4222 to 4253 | 0.59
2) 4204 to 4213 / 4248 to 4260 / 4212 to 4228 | 0.92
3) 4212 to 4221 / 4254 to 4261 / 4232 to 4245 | -0.52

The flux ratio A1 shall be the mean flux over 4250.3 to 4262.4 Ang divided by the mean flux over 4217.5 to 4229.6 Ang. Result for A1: 1.11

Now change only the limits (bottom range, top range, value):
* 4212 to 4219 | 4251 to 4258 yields 0.94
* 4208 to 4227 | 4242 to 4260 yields 1.02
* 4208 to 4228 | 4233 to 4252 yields 1.07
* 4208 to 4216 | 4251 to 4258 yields 0.93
